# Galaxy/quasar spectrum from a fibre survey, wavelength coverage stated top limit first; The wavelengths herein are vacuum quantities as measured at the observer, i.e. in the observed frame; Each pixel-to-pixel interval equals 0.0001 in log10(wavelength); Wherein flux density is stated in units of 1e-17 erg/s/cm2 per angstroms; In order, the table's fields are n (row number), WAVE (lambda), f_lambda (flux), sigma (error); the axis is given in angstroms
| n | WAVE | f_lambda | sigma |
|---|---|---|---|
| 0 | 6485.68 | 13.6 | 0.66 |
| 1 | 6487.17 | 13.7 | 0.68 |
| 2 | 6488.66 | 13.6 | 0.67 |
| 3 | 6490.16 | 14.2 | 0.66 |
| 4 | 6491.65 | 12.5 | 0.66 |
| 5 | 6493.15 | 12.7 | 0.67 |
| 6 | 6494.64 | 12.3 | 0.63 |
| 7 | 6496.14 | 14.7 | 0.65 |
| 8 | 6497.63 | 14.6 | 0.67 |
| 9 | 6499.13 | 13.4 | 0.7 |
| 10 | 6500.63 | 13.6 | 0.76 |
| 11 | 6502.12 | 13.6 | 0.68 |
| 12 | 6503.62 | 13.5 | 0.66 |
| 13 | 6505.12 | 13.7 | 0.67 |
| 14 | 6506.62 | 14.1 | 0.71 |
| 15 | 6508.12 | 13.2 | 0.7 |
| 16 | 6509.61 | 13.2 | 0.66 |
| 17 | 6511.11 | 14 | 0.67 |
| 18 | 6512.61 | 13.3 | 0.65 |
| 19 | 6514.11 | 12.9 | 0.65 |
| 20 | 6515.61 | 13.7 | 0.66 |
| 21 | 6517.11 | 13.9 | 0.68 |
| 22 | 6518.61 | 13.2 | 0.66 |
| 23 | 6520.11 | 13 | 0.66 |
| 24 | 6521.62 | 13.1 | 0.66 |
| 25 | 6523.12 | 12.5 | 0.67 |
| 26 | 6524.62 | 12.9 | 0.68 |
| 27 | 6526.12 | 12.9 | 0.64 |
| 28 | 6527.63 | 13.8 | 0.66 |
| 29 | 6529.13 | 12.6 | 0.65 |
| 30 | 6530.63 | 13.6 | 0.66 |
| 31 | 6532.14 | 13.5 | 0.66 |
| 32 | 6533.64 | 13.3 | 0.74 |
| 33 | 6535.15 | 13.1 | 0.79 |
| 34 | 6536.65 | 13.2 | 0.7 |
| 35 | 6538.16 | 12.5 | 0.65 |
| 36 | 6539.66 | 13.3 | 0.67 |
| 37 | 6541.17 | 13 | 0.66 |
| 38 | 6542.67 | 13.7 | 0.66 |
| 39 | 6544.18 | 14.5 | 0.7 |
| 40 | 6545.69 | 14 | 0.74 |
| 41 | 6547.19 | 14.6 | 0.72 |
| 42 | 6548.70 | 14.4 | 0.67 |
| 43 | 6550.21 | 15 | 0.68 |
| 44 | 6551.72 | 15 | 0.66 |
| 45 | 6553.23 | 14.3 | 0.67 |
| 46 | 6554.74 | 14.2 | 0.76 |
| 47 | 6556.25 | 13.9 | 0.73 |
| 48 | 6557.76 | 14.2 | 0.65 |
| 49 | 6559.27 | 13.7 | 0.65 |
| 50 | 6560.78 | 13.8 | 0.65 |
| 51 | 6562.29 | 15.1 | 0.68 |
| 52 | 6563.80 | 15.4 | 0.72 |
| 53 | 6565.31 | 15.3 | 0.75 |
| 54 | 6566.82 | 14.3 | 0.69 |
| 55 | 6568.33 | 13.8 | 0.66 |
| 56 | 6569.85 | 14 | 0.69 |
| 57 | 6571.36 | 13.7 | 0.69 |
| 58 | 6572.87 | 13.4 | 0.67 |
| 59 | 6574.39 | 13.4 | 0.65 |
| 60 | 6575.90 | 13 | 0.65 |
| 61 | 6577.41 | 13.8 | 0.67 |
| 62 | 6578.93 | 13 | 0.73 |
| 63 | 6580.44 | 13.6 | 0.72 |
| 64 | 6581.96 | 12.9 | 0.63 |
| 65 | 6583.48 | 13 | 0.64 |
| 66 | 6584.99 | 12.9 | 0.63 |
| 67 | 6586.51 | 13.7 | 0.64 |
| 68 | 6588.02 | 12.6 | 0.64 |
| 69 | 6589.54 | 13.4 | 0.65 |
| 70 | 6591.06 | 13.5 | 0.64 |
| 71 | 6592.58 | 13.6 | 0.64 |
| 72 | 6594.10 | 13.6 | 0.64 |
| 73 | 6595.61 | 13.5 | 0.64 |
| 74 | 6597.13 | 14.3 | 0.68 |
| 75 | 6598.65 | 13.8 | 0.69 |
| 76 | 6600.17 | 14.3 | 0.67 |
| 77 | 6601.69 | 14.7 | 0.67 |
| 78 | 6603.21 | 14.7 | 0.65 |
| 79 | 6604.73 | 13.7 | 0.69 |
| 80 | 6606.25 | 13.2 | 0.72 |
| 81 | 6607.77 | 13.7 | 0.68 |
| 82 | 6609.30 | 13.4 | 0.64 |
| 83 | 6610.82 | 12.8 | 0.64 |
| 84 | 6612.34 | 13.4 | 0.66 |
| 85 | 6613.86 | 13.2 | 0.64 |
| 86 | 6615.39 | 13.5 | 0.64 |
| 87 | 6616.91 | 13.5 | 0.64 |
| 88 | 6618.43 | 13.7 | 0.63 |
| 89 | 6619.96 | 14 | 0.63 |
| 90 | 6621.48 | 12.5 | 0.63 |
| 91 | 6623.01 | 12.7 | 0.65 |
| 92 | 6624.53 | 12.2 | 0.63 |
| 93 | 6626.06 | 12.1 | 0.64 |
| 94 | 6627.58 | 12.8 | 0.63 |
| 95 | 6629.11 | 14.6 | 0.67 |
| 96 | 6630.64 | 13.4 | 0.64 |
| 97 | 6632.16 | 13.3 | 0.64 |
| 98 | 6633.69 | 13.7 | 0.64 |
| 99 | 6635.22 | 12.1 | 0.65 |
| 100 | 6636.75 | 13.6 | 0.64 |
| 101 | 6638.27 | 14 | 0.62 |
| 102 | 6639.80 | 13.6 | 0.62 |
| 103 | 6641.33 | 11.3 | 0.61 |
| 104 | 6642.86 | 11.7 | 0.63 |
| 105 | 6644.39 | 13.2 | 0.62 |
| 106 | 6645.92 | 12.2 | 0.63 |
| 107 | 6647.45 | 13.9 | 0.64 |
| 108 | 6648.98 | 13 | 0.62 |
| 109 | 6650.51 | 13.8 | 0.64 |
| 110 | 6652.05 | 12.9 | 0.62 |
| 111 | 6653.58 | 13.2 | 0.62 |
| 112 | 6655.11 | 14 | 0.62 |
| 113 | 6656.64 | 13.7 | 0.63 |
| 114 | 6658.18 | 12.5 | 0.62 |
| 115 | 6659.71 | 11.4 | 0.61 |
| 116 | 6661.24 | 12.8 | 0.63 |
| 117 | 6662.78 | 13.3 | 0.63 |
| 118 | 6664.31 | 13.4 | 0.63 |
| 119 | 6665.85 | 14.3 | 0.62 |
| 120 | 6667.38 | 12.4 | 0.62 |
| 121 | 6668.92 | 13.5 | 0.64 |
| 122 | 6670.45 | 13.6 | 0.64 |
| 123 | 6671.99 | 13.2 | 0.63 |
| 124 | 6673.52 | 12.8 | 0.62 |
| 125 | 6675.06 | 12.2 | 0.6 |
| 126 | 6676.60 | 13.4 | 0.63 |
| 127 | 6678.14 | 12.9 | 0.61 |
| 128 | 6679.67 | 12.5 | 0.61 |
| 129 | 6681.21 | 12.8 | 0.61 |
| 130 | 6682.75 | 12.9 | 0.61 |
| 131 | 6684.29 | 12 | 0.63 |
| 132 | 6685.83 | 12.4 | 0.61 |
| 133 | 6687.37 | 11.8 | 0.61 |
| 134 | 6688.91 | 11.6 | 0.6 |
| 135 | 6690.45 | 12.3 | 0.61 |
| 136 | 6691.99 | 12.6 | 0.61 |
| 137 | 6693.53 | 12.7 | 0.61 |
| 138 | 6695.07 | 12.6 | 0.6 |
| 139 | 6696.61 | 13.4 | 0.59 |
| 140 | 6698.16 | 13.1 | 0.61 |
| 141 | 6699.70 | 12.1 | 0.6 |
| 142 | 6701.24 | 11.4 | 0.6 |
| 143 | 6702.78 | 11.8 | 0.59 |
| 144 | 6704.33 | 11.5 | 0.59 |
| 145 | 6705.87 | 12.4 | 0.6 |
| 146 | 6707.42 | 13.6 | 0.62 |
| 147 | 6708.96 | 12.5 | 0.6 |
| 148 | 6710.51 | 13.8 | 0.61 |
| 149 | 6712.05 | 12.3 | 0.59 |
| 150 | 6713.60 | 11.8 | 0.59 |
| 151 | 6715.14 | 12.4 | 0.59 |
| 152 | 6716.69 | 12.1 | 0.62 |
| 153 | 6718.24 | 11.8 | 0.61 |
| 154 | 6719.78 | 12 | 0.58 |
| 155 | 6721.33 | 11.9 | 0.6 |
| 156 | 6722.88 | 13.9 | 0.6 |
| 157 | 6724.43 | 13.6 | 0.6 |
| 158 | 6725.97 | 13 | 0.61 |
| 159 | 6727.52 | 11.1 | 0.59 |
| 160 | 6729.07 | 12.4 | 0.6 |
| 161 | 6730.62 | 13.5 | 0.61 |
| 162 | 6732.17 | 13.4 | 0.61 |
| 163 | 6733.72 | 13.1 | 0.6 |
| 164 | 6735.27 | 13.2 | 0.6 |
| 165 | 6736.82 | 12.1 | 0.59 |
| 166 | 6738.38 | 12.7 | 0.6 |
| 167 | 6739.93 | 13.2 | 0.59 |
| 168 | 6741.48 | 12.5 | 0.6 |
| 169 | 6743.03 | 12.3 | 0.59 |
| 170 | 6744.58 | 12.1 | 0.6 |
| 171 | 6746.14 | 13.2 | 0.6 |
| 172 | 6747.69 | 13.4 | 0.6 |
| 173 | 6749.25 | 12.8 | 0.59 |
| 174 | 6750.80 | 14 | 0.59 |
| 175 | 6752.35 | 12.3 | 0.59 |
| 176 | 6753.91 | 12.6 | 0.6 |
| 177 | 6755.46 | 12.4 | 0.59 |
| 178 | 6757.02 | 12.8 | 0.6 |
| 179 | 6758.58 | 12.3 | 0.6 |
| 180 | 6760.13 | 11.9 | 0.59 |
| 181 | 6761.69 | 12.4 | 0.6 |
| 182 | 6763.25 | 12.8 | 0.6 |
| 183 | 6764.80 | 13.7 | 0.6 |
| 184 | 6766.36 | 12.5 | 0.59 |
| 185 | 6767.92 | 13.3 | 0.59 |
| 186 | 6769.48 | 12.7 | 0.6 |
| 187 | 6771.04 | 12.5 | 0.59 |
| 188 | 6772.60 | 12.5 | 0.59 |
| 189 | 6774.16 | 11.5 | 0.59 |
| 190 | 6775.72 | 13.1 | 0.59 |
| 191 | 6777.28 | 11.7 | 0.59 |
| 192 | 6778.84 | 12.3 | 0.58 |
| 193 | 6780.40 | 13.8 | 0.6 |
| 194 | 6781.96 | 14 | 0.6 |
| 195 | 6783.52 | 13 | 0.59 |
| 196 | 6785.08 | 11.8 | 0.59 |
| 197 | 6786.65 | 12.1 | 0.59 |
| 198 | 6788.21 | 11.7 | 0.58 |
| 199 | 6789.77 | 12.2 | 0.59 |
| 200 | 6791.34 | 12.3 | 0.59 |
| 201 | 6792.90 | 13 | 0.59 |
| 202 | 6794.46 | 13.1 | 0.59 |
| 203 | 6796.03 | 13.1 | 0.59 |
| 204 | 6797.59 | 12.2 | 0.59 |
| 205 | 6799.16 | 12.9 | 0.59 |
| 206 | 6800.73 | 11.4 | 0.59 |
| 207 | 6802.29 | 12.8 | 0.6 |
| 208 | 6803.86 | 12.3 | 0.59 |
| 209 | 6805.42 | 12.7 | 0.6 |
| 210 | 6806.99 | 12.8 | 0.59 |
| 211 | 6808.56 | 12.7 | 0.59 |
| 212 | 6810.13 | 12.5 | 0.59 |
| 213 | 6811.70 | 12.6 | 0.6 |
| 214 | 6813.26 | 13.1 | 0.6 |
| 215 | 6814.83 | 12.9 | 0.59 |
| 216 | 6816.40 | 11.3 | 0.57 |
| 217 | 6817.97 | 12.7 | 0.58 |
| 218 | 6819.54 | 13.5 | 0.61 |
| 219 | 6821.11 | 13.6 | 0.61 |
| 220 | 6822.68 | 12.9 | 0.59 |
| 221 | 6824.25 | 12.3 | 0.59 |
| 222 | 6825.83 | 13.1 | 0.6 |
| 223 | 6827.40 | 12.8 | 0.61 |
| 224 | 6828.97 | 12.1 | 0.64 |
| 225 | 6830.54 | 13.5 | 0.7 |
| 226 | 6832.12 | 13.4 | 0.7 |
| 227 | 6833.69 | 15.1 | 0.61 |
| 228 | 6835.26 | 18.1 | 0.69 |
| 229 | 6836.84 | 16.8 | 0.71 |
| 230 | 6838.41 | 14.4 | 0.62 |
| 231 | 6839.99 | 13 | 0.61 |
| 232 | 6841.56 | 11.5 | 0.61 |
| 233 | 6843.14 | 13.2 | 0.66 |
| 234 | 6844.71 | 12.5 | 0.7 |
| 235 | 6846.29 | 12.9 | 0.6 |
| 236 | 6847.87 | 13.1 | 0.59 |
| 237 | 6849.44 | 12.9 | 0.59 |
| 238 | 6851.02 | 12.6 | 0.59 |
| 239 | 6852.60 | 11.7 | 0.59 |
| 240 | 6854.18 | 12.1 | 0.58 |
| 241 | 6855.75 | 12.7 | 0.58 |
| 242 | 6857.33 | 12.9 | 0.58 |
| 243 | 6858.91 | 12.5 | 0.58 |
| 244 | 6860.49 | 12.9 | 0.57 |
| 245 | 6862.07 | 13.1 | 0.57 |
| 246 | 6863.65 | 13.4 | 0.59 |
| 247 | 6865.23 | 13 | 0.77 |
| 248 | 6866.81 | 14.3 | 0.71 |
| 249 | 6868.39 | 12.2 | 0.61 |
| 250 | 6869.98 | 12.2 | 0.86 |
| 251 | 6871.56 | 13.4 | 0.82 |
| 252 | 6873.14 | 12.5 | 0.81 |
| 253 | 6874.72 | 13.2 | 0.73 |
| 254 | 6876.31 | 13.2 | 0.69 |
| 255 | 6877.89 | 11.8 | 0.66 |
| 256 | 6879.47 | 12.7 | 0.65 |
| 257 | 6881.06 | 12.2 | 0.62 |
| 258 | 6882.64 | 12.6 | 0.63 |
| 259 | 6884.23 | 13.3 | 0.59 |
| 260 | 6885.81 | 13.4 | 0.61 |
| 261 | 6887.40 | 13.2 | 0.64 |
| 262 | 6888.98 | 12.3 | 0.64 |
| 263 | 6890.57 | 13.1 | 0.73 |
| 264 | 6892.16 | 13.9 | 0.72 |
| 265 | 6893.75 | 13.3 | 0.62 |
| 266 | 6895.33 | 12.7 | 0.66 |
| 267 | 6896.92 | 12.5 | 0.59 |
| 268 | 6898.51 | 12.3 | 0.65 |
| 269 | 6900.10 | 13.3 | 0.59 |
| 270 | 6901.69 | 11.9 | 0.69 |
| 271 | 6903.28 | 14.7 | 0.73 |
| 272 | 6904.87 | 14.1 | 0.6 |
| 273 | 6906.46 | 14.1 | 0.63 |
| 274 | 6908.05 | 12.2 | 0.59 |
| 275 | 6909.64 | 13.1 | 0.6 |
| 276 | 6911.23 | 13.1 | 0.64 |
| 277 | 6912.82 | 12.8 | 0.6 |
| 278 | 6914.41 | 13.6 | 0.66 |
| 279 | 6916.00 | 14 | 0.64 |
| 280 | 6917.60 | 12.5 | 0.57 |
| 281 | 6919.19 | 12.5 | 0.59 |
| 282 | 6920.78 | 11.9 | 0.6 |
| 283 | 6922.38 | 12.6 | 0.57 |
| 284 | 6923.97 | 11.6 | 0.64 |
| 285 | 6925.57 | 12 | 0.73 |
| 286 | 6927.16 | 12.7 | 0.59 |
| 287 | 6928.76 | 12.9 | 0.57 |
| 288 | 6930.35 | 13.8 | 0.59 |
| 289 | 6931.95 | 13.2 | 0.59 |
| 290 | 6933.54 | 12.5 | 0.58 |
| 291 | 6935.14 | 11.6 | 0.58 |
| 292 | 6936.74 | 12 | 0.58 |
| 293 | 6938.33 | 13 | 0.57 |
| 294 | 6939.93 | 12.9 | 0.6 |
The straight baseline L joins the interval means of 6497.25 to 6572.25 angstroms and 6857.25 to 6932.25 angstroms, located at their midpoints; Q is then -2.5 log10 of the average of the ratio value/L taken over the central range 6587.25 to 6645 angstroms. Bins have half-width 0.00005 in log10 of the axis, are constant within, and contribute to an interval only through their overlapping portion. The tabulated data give 0.02 mag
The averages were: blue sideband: 13.7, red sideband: 12.9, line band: 13.3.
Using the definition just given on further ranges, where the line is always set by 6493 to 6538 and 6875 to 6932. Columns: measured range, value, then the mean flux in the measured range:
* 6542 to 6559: -0.078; 14.3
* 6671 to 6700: 0.047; 12.6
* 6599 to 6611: -0.048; 13.9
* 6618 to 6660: 0.014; 13.1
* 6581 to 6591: 0.014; 13.1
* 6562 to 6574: -0.079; 14.3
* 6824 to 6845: -0.062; 13.8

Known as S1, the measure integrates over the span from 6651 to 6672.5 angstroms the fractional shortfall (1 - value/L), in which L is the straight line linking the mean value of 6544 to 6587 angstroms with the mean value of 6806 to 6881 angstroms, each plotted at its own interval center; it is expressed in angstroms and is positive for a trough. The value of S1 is 0.8 angstroms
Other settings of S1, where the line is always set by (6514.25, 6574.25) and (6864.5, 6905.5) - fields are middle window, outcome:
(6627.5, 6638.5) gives 0.1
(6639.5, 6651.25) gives 0.6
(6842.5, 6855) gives 0.4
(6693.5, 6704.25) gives 0.8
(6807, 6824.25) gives 0.5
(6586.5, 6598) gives 0.1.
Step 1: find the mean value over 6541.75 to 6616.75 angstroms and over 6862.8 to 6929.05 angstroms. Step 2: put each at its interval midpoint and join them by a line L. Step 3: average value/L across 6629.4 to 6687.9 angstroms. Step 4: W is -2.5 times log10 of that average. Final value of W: 0.05 mag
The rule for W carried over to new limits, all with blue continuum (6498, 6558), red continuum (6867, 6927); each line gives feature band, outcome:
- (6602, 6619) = -0.011 mag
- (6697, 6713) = 0.066 mag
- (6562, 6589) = -0.016 mag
